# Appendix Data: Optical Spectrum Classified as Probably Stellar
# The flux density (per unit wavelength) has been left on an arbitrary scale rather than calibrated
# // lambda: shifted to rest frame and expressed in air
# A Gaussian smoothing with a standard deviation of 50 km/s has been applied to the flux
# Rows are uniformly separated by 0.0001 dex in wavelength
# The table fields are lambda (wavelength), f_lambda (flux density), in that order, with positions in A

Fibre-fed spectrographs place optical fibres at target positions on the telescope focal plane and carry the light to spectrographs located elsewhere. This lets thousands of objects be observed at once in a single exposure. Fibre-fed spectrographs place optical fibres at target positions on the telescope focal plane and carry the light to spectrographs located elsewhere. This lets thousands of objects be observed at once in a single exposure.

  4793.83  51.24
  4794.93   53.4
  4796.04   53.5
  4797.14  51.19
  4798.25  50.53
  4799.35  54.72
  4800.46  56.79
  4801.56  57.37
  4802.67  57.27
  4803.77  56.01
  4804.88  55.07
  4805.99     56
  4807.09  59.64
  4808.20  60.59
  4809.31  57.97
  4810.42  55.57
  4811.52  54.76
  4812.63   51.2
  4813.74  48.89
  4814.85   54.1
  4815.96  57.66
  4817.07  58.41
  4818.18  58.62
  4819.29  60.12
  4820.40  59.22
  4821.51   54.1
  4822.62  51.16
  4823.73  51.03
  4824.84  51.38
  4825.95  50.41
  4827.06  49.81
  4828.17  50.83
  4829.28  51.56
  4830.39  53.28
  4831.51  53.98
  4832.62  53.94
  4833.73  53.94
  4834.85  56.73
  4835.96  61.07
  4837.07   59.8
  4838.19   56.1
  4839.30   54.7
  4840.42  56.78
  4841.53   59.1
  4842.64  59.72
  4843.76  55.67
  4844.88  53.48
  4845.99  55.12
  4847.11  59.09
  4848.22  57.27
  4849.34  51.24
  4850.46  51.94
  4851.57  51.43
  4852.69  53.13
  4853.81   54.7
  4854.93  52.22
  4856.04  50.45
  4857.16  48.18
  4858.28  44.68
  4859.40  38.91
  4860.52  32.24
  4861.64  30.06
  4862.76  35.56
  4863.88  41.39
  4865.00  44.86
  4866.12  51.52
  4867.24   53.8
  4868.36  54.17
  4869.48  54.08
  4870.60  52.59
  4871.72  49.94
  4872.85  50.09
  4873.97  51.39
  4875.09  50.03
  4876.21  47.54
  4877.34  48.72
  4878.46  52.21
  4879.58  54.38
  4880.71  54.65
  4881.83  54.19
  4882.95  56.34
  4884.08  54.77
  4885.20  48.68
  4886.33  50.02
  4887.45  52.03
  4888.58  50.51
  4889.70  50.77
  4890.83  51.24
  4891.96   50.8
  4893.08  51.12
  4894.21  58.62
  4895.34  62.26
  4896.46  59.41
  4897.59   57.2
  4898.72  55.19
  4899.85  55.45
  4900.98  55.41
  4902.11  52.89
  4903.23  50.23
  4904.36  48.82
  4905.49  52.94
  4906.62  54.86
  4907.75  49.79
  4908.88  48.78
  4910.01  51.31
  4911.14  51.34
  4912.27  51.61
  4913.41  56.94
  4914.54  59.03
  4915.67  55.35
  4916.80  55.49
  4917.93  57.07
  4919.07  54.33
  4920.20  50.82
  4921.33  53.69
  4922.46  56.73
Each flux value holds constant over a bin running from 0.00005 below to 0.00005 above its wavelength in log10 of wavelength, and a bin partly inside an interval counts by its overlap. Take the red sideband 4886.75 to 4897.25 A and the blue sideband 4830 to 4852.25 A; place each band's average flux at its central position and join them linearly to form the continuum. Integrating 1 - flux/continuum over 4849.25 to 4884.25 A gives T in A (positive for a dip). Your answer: 3.7 A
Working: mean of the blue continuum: 55.7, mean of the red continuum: 54.1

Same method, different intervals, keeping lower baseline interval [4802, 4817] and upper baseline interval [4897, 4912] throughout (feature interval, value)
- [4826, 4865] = 2.39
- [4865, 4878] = 0.66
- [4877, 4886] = 0.06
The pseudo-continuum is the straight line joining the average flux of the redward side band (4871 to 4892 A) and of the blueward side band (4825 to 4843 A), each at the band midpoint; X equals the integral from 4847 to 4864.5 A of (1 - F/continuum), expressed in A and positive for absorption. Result 2.21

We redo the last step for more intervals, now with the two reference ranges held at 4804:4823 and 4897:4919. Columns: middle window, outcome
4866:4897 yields 0.9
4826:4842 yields 0.2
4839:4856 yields 0.1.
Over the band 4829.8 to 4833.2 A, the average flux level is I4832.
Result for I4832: 53.7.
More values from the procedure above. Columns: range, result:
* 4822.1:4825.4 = 51.2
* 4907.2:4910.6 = 50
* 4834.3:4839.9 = 57.7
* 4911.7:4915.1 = 55.7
